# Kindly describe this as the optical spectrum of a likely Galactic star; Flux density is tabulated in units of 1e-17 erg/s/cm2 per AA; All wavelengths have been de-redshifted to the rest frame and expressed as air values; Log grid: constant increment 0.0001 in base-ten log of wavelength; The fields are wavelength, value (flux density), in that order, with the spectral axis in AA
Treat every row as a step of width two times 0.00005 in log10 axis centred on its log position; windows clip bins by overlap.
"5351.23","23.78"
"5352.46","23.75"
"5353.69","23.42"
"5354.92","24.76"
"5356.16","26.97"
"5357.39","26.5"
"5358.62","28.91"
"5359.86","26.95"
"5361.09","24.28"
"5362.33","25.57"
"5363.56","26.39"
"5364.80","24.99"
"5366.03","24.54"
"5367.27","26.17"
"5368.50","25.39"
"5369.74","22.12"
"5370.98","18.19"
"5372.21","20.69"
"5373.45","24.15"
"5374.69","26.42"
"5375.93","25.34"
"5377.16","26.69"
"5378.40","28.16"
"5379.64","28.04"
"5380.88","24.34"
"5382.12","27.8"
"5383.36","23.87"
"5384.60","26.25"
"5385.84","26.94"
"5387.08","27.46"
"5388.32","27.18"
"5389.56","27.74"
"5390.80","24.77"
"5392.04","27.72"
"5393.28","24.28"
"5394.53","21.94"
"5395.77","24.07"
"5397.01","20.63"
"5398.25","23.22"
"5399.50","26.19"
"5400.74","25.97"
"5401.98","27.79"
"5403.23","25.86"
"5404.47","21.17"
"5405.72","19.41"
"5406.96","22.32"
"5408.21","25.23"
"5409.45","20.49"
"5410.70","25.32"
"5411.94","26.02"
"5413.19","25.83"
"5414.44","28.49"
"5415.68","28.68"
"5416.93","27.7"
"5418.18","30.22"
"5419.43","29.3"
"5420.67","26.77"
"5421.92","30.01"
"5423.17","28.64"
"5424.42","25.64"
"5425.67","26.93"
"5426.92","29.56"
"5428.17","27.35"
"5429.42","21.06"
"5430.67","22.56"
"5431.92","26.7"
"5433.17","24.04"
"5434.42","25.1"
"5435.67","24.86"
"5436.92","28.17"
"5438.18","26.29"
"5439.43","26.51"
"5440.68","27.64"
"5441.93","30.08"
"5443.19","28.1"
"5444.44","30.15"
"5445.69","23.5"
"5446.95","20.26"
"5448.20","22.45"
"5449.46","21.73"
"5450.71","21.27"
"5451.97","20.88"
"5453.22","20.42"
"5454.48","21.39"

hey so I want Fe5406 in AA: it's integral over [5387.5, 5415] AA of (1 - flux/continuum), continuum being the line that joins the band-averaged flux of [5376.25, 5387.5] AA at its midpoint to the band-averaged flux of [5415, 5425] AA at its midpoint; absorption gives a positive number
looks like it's 2.9 AA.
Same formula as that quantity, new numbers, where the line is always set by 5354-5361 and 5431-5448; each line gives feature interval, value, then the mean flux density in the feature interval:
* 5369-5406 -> 2.1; 24.9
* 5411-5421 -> -0.6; 27.8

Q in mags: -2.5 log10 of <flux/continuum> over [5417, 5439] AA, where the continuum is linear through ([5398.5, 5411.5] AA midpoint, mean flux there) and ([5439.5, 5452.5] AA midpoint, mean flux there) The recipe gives -0.10 mag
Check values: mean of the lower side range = 24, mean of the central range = 26.7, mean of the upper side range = 24.7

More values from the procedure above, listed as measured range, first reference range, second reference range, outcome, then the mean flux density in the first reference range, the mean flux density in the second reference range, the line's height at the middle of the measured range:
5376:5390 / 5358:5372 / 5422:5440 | -0.067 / 24.7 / 26.1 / 25.1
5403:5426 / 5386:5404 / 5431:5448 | -0.013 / 25.4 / 26.1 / 25.7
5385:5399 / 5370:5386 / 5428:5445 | 0.009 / 25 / 26.3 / 25.3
